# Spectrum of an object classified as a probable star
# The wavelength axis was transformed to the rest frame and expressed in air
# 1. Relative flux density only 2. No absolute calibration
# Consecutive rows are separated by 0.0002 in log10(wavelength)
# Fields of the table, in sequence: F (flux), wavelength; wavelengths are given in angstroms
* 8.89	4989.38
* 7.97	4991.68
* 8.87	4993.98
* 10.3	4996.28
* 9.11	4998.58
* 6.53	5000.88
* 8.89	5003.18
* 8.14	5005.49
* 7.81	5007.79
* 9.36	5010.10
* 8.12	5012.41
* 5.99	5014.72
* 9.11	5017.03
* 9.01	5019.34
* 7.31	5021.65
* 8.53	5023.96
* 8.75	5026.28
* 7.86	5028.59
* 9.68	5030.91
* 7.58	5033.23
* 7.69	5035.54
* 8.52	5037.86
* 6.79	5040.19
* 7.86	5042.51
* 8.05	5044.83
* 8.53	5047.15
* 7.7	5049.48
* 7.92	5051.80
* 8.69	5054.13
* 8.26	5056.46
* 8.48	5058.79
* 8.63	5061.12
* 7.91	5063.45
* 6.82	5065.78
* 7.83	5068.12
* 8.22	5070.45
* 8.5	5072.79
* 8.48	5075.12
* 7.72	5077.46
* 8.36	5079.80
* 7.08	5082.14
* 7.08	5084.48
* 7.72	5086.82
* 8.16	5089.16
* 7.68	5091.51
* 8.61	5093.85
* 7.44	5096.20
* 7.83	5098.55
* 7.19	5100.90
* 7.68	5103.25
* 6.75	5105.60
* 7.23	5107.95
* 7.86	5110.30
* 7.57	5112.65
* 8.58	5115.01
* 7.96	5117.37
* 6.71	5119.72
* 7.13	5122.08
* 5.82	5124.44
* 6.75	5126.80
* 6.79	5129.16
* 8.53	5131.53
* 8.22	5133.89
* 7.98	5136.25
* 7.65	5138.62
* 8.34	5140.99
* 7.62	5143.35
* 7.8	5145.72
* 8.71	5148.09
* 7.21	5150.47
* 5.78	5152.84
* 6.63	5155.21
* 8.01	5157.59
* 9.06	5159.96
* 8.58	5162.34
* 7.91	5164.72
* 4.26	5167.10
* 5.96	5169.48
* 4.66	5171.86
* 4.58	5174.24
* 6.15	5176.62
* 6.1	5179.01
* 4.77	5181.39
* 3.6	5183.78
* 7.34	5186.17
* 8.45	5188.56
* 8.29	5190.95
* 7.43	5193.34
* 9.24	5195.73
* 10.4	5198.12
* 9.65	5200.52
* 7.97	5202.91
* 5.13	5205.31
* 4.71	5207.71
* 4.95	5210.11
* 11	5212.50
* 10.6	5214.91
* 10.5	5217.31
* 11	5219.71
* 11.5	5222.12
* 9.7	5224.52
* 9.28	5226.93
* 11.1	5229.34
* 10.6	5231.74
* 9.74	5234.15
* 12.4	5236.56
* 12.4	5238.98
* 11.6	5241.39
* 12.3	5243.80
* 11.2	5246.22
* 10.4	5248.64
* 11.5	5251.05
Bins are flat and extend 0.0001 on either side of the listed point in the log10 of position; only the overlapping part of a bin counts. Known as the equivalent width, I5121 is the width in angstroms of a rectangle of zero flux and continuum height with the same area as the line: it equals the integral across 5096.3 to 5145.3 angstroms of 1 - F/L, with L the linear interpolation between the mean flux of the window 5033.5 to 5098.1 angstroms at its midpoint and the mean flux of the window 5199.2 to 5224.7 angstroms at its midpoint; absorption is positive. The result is 4.4 angstroms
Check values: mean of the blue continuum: 7.95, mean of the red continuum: 8.76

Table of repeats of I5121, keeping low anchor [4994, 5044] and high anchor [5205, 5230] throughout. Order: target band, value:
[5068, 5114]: 4.4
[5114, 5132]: 3.1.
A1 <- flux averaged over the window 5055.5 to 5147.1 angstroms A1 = 7.72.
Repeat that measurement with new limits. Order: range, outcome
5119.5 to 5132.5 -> 6.94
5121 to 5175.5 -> 7.13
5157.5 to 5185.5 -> 6.08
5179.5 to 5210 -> 7.14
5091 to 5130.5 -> 7.39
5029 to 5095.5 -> 8.01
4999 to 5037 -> 8.17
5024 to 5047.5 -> 8.14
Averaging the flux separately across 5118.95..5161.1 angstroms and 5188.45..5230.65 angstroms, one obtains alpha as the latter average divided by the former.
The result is 1.20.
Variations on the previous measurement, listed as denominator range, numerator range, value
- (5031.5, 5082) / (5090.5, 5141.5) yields 0.94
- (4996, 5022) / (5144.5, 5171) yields 0.87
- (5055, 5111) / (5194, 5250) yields 1.26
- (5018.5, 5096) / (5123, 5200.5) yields 0.89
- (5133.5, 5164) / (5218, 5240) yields 1.39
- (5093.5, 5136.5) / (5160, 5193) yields 0.85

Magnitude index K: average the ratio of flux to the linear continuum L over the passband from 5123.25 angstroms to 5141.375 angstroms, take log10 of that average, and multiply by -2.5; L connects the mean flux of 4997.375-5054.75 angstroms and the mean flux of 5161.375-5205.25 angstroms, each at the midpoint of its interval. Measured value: -0.02 mag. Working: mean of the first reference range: 8.14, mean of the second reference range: 6.91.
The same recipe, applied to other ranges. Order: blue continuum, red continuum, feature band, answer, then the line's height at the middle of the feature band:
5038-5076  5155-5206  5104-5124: 0.024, 7.58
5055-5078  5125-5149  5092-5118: 0.032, 7.93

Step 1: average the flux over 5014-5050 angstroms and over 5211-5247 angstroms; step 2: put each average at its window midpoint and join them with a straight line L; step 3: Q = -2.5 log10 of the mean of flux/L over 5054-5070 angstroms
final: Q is 0.06 mag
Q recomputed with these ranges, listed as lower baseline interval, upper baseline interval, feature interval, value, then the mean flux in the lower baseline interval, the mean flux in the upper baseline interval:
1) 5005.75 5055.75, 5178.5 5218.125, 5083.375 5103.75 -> 0.034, 8.14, 7.66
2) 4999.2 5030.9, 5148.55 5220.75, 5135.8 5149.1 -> -0.064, 8.18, 7.34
